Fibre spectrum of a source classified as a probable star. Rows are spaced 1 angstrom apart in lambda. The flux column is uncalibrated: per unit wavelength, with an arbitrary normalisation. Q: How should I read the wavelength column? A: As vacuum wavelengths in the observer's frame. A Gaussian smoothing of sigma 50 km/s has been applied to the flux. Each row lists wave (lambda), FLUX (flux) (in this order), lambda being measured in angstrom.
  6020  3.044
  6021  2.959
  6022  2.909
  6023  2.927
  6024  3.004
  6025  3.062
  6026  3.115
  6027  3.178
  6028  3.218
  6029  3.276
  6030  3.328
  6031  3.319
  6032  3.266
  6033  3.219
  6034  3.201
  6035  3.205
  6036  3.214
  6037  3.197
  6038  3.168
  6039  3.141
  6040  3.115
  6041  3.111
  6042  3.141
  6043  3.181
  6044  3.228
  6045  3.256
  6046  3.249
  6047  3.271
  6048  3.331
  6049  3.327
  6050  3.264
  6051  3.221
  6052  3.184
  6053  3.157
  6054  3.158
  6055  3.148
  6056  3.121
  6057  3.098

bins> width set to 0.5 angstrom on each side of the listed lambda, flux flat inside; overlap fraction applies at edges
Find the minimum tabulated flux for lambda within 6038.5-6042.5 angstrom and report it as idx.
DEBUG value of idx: 3.111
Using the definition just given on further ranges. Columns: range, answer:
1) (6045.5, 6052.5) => 3.184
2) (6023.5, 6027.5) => 3.004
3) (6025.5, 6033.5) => 3.115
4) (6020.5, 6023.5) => 2.909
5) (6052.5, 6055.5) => 3.148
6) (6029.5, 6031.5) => 3.319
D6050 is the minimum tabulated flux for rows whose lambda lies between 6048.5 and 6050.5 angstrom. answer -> 3.264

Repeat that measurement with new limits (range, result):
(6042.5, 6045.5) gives 3.181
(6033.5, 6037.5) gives 3.197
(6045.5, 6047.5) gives 3.249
